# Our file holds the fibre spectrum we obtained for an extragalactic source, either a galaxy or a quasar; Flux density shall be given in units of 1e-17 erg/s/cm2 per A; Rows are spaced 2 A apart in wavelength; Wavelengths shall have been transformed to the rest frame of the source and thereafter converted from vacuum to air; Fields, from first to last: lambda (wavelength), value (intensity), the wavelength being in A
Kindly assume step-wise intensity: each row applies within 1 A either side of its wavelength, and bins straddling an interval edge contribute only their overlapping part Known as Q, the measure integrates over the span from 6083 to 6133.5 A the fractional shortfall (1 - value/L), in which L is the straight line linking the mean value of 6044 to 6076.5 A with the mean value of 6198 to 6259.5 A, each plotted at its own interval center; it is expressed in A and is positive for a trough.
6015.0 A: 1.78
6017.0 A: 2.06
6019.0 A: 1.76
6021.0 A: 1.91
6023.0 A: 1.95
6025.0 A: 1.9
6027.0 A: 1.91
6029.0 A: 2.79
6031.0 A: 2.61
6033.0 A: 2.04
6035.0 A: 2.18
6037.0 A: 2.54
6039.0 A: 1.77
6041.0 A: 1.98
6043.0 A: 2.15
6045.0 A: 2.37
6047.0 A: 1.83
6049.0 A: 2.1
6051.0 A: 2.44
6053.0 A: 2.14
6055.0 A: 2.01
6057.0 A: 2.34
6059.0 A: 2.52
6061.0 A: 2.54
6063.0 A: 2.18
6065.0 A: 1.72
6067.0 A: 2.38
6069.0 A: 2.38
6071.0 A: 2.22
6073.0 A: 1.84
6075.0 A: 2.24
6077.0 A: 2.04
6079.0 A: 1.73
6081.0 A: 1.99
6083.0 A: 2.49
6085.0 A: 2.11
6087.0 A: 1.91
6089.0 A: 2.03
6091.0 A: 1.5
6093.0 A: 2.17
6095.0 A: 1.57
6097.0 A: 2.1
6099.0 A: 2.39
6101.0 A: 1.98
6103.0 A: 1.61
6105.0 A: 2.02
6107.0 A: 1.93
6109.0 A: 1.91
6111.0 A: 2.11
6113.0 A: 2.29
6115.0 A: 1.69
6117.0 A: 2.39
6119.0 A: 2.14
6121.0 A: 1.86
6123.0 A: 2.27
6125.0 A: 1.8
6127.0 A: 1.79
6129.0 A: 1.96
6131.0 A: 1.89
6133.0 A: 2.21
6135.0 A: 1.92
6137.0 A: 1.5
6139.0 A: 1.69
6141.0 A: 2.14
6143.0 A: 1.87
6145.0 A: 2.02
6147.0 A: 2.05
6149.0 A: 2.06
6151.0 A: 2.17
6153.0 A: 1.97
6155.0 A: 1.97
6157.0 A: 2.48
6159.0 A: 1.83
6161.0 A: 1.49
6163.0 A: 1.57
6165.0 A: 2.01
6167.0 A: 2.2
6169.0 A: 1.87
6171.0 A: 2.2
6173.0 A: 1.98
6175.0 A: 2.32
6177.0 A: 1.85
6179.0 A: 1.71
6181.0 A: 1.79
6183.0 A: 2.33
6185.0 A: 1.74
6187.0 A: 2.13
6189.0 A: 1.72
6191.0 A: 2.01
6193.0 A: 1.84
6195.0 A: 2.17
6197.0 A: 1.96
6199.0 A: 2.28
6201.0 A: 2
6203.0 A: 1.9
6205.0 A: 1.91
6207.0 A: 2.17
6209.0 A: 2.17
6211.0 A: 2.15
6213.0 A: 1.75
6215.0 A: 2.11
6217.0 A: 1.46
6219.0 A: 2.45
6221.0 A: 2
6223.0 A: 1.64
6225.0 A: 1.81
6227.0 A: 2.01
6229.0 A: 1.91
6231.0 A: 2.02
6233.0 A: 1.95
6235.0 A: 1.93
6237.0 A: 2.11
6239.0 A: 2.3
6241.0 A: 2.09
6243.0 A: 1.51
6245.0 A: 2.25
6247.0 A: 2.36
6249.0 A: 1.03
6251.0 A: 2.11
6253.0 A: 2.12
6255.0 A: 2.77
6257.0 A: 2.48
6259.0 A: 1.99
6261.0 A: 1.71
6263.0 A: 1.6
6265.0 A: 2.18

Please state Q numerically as 3.7 A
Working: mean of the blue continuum 2.2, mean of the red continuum 2.02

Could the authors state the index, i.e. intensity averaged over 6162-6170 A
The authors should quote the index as 1.91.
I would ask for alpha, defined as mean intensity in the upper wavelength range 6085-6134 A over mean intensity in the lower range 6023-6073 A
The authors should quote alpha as 0.9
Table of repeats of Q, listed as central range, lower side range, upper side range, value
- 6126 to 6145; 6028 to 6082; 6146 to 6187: 1.4 A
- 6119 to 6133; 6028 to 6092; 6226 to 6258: 1.1 A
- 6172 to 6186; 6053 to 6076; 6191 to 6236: 0.5 A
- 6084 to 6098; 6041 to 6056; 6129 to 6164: 0.9 A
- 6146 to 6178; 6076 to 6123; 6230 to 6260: 0.5 A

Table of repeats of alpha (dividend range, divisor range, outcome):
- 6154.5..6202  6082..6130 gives 0.99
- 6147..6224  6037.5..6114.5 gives 0.95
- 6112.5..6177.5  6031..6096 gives 0.94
